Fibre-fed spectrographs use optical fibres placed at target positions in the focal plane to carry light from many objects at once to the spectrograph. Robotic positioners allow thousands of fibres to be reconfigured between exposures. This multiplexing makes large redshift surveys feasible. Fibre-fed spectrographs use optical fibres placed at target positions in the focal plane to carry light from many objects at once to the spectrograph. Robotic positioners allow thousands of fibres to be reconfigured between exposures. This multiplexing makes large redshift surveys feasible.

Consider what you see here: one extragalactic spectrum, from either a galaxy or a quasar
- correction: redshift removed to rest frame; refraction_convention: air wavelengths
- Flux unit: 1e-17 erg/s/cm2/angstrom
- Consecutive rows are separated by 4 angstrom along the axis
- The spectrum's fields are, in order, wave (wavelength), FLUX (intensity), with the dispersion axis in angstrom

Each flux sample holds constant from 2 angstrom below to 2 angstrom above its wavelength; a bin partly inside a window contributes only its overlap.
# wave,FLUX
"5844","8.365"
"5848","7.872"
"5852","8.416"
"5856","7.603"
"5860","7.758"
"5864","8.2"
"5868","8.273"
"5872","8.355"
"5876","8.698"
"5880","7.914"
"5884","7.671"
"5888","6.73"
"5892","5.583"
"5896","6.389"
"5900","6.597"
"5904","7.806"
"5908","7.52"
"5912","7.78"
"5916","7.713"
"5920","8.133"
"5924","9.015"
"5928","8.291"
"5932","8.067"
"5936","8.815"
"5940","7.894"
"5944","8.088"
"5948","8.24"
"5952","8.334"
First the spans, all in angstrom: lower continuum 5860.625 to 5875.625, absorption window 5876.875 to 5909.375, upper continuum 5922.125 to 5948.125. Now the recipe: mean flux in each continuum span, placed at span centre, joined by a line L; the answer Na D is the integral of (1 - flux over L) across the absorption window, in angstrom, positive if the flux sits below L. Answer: 4.8 angstrom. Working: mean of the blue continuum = 8.27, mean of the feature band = 7.07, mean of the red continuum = 8.35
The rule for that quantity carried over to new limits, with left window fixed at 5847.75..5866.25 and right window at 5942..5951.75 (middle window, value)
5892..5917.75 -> 2.97 angstrom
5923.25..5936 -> -0.48 angstrom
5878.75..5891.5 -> 1.36 angstrom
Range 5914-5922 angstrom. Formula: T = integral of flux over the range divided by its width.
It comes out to 7.92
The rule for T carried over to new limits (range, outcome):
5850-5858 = 8.01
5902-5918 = 7.7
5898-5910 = 7.31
